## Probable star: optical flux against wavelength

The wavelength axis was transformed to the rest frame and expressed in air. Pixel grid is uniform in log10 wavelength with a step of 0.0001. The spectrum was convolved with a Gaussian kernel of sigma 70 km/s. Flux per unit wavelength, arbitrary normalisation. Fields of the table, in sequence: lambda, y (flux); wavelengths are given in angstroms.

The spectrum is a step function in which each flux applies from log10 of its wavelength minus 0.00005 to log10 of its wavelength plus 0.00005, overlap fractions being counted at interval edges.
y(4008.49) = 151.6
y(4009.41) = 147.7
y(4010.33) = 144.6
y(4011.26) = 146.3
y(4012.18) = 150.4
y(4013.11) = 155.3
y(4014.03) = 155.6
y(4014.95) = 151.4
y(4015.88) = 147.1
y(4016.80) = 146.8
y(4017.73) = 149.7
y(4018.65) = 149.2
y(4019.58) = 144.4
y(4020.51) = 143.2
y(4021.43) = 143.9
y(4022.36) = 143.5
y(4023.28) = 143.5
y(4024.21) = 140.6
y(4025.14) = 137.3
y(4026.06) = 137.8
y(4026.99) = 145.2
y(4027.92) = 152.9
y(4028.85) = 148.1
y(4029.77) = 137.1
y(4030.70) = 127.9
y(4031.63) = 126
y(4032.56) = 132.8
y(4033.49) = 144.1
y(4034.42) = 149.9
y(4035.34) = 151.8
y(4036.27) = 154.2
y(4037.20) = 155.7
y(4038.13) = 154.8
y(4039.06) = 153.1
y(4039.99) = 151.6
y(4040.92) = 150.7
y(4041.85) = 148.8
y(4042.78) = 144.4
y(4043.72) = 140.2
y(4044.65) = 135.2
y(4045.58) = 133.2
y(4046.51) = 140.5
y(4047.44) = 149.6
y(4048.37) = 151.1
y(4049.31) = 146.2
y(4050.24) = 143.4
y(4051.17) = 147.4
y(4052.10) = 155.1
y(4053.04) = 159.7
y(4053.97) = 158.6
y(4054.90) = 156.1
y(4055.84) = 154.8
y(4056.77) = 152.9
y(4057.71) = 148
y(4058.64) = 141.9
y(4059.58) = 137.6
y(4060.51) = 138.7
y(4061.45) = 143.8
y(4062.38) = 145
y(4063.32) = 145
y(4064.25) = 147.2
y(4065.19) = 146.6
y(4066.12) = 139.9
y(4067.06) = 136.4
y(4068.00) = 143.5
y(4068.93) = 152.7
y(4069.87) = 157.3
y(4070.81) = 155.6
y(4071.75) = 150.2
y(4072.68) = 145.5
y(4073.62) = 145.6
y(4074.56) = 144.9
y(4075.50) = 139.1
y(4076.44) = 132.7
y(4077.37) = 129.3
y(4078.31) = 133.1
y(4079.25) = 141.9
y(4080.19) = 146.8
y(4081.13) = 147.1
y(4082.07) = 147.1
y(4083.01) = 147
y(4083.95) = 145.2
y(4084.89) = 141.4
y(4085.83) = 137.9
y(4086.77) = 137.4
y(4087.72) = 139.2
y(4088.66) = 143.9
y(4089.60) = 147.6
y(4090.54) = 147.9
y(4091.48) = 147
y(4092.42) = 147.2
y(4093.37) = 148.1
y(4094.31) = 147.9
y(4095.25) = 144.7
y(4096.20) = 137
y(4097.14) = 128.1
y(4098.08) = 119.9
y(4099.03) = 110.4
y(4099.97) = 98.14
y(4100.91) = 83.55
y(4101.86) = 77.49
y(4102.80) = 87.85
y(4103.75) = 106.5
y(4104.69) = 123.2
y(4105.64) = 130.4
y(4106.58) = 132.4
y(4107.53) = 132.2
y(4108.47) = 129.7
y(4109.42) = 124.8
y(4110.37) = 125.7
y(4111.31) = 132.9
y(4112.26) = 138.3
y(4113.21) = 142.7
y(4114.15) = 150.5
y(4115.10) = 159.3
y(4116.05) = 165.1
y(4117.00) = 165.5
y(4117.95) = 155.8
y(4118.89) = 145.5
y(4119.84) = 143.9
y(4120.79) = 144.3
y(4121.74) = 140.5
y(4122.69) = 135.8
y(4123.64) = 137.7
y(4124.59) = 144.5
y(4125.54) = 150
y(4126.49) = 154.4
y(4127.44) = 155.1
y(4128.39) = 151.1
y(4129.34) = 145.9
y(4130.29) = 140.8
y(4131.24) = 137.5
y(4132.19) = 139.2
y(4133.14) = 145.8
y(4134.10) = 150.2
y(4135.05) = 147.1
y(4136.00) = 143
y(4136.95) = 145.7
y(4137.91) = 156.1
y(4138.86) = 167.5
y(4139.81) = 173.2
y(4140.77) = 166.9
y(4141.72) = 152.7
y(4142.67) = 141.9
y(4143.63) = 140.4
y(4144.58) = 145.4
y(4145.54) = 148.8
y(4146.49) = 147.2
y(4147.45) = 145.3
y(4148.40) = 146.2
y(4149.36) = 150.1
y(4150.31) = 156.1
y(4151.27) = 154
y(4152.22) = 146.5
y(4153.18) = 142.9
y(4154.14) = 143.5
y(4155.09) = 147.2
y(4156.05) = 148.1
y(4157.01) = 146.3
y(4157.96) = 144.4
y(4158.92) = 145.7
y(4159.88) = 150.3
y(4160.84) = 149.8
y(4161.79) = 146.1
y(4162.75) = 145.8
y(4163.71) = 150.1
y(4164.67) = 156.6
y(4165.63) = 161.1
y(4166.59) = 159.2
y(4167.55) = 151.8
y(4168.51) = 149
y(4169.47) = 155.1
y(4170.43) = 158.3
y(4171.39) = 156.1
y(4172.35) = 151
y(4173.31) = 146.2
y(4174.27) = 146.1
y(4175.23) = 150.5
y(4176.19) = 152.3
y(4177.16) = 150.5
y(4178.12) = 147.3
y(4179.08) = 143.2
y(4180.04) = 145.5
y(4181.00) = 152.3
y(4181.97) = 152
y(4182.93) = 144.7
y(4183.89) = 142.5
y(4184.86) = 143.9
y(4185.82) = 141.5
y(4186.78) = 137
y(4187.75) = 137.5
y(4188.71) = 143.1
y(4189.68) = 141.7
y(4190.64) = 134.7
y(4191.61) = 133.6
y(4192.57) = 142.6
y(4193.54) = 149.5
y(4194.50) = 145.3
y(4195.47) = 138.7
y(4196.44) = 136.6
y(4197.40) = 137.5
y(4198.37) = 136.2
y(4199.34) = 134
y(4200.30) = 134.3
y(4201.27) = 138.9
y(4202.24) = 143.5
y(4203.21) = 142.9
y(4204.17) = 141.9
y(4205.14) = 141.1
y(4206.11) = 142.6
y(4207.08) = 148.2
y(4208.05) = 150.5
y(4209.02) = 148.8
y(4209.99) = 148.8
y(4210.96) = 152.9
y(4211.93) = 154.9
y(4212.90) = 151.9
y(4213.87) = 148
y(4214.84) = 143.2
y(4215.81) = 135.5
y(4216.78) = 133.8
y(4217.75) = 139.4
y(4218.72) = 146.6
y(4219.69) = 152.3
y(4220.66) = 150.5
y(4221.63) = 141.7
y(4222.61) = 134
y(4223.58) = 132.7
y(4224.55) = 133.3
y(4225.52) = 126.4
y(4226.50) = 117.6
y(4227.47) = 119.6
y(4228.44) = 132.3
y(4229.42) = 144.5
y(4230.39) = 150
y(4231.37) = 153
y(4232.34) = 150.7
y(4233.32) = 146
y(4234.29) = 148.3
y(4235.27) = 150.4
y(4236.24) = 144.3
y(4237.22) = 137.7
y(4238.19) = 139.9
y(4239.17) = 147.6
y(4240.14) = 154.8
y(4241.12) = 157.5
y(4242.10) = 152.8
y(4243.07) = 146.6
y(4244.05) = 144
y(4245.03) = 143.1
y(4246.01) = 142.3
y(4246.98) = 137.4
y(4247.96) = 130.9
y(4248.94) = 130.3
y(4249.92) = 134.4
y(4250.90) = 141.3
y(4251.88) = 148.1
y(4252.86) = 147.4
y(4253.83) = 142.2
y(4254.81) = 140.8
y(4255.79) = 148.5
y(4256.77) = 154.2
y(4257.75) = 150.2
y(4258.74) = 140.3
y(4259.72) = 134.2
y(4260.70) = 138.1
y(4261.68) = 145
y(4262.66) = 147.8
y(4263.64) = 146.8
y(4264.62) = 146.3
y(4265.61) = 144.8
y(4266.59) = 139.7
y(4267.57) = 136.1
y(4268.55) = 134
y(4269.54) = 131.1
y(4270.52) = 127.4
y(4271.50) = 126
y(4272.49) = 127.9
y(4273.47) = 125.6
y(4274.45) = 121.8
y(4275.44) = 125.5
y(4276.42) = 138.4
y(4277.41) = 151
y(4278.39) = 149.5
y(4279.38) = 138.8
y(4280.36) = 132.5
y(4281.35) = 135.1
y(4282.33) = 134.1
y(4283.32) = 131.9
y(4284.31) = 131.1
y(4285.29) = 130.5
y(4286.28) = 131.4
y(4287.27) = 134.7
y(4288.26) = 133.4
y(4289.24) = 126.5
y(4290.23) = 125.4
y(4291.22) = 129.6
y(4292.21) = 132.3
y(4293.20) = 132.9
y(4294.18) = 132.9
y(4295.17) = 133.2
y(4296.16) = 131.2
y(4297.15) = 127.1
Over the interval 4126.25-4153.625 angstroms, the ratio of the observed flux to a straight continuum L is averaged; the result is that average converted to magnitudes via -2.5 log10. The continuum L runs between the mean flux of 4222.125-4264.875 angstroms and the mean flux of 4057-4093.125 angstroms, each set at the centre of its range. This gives -0.05 mag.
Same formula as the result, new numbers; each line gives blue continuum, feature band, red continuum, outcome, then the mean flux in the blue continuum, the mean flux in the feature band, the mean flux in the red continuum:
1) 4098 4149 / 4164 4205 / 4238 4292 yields -0.05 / 139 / 145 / 139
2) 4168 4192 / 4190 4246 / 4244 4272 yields 0.01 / 146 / 143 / 140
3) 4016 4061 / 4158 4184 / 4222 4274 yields -0.06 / 146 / 150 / 140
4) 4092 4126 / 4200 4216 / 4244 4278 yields -0.07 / 133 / 145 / 139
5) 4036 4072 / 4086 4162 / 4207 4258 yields 0.04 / 148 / 141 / 143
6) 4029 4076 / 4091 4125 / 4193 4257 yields 0.10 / 146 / 133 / 143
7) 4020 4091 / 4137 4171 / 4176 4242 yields -0.05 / 145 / 151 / 143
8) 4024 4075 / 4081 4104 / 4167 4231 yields 0.12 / 146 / 131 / 143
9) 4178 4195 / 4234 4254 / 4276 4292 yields -0.04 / 143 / 144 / 135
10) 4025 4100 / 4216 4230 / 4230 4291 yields 0.03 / 144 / 136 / 140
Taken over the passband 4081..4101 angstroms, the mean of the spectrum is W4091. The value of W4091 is 137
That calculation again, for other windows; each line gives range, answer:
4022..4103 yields 142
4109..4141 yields 148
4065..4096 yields 144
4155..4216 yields 146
